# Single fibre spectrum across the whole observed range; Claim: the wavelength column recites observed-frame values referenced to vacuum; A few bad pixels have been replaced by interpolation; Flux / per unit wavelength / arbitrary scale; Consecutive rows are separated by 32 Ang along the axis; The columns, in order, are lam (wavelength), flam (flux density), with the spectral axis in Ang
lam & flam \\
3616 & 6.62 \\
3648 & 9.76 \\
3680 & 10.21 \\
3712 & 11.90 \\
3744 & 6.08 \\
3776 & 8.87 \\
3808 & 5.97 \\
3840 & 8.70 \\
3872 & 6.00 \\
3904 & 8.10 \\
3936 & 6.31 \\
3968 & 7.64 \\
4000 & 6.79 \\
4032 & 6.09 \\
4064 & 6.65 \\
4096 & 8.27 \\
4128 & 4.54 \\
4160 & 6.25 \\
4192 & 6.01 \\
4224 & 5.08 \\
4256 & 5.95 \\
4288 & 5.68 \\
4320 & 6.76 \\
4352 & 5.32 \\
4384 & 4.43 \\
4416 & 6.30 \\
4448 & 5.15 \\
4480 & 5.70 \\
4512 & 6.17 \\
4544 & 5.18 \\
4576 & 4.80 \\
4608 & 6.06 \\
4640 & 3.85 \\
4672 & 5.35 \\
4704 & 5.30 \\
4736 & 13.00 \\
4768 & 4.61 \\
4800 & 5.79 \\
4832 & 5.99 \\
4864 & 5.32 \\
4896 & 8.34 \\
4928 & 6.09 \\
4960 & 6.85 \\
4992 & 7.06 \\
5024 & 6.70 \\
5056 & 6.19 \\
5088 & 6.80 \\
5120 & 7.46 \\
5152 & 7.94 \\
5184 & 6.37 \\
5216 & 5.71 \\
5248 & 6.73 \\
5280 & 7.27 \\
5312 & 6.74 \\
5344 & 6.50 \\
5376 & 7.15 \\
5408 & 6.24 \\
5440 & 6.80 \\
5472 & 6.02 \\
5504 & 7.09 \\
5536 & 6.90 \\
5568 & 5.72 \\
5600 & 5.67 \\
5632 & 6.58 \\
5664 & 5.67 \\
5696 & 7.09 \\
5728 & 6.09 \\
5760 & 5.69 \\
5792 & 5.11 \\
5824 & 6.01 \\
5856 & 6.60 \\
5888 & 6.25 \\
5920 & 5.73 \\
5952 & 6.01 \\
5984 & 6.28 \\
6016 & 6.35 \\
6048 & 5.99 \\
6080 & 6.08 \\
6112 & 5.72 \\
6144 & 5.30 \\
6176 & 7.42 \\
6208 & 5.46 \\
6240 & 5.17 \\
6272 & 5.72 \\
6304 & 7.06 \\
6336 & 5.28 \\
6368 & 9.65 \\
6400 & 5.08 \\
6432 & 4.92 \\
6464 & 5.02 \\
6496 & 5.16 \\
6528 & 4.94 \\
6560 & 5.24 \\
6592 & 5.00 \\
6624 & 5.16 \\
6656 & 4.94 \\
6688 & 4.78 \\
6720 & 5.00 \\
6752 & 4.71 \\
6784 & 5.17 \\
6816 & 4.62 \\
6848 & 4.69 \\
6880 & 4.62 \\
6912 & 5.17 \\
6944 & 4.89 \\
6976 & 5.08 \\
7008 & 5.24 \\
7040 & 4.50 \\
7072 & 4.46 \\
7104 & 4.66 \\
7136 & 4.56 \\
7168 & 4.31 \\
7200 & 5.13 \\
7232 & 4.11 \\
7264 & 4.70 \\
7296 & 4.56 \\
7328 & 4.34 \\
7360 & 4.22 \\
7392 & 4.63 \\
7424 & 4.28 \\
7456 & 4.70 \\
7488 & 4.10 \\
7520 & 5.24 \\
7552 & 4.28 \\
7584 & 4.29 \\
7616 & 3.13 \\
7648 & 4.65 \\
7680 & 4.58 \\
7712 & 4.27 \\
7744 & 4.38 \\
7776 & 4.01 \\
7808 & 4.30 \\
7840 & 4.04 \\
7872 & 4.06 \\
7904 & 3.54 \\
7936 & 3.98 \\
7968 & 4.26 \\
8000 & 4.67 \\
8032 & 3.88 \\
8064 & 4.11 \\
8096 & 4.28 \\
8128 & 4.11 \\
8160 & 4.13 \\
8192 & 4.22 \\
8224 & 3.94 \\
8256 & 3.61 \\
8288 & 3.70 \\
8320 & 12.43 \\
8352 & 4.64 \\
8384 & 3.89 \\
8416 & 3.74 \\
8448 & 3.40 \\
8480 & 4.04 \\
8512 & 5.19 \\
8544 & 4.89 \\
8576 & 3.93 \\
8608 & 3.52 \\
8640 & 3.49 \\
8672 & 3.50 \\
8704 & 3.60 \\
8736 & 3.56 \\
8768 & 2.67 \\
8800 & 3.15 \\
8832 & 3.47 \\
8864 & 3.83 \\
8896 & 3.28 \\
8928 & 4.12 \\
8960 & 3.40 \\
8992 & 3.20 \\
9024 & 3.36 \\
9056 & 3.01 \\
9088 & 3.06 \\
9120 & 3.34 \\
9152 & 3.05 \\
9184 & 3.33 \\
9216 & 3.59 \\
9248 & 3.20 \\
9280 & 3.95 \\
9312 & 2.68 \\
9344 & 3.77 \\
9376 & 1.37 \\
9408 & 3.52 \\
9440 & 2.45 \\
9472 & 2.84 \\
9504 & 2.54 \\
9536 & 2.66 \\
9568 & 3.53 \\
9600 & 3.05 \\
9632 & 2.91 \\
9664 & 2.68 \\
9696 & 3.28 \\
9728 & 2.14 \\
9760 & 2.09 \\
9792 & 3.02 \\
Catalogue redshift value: 0.269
